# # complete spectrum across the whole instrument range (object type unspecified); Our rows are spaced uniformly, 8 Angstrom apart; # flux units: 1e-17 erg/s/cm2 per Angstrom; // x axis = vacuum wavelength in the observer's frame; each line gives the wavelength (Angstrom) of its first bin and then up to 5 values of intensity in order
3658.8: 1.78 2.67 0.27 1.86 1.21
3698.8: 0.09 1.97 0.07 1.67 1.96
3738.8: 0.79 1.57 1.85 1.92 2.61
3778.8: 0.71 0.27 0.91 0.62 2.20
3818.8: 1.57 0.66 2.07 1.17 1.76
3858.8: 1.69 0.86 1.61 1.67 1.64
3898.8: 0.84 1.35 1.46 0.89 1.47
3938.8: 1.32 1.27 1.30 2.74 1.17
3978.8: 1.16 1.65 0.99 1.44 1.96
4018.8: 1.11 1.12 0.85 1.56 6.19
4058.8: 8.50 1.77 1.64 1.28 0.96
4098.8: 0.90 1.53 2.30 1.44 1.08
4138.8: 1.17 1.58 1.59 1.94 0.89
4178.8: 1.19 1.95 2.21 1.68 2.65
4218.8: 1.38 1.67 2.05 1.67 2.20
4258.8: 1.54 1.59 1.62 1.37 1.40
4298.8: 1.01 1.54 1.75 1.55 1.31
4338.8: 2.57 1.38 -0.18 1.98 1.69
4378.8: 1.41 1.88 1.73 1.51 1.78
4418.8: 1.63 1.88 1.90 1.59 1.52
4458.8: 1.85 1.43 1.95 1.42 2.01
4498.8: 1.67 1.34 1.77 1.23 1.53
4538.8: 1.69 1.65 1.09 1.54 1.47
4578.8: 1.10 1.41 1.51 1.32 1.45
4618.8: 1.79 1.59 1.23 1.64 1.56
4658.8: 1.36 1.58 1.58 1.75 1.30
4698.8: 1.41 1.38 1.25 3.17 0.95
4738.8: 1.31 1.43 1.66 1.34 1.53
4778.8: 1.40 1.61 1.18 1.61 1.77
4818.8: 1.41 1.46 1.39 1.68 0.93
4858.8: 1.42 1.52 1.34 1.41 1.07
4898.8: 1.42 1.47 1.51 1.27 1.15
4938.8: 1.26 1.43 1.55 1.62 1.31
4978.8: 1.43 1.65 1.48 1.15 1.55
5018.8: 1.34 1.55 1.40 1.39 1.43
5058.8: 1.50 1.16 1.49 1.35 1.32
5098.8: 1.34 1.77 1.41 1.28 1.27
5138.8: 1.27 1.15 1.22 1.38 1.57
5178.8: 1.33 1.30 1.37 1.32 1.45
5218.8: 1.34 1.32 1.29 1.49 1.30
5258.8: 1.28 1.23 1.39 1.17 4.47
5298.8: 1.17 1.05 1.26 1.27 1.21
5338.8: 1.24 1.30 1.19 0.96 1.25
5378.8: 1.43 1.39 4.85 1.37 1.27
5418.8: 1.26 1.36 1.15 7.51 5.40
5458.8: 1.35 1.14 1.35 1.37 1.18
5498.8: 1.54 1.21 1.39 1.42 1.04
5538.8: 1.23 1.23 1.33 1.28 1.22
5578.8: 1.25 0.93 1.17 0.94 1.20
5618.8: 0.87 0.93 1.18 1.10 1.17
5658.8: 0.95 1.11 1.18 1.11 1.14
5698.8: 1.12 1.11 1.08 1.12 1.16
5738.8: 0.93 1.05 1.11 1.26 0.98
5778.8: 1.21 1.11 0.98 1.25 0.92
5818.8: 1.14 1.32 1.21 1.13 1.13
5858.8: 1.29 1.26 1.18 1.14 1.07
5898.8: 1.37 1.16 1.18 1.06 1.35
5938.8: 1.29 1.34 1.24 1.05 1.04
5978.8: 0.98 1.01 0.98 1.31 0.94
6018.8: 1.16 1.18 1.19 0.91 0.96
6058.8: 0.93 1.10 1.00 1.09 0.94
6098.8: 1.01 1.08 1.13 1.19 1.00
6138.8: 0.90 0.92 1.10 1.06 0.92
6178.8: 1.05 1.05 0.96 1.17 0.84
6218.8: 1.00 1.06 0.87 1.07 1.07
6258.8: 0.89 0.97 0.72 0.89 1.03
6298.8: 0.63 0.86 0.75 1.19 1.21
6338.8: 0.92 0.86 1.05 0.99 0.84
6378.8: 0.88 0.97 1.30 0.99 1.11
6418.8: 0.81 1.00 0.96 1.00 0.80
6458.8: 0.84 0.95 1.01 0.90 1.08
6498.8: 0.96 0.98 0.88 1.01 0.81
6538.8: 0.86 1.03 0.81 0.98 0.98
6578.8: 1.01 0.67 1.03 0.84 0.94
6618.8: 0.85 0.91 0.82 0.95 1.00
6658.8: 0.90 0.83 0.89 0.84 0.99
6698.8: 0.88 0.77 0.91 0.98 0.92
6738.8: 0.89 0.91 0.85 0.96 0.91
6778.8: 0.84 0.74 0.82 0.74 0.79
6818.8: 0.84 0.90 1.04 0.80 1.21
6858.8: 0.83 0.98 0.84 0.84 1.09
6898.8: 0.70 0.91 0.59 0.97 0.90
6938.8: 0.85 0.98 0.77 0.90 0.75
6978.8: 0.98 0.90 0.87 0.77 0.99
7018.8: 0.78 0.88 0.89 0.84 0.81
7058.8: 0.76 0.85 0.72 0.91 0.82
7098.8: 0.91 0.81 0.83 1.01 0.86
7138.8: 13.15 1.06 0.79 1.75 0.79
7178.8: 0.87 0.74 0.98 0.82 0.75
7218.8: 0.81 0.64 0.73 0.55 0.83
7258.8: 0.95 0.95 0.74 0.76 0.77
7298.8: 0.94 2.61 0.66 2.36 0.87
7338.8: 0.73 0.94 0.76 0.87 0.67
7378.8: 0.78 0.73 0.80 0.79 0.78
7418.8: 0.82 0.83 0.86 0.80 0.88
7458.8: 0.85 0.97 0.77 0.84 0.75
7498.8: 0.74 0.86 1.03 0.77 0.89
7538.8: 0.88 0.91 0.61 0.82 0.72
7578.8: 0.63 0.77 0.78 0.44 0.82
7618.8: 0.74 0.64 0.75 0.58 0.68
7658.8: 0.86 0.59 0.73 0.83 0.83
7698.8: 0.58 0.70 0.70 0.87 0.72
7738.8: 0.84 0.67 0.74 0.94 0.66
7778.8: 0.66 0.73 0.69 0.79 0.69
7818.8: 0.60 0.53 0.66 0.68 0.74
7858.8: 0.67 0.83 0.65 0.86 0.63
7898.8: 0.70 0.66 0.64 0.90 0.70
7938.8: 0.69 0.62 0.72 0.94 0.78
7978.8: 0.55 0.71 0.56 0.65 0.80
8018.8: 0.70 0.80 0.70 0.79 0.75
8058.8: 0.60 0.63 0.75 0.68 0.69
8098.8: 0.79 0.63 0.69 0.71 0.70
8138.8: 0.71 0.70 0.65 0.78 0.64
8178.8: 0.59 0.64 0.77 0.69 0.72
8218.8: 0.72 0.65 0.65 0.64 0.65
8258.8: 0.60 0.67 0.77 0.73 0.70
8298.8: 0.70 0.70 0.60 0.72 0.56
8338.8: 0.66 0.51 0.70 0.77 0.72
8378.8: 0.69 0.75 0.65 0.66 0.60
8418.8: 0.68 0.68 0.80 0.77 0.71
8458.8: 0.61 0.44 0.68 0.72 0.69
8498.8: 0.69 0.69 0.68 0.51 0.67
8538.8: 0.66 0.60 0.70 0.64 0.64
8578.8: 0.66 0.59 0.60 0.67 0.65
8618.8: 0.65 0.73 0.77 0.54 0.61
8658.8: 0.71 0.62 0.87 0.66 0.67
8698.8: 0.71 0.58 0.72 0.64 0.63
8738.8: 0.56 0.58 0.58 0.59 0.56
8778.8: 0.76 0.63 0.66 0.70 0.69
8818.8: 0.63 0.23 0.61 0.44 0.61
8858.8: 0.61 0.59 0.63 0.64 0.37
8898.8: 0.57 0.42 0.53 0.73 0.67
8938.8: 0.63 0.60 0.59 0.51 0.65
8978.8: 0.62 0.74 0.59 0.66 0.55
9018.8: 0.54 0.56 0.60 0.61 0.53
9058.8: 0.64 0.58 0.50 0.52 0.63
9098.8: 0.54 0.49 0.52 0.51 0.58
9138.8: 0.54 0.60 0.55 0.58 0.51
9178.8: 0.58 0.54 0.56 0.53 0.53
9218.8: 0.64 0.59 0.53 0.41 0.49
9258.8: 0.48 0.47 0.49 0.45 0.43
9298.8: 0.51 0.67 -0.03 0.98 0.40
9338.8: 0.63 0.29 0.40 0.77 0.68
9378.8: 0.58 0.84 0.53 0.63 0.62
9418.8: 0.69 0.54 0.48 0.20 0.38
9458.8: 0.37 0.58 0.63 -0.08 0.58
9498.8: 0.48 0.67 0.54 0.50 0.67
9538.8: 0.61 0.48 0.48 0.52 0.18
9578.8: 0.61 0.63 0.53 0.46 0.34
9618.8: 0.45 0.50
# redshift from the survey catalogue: 0.09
